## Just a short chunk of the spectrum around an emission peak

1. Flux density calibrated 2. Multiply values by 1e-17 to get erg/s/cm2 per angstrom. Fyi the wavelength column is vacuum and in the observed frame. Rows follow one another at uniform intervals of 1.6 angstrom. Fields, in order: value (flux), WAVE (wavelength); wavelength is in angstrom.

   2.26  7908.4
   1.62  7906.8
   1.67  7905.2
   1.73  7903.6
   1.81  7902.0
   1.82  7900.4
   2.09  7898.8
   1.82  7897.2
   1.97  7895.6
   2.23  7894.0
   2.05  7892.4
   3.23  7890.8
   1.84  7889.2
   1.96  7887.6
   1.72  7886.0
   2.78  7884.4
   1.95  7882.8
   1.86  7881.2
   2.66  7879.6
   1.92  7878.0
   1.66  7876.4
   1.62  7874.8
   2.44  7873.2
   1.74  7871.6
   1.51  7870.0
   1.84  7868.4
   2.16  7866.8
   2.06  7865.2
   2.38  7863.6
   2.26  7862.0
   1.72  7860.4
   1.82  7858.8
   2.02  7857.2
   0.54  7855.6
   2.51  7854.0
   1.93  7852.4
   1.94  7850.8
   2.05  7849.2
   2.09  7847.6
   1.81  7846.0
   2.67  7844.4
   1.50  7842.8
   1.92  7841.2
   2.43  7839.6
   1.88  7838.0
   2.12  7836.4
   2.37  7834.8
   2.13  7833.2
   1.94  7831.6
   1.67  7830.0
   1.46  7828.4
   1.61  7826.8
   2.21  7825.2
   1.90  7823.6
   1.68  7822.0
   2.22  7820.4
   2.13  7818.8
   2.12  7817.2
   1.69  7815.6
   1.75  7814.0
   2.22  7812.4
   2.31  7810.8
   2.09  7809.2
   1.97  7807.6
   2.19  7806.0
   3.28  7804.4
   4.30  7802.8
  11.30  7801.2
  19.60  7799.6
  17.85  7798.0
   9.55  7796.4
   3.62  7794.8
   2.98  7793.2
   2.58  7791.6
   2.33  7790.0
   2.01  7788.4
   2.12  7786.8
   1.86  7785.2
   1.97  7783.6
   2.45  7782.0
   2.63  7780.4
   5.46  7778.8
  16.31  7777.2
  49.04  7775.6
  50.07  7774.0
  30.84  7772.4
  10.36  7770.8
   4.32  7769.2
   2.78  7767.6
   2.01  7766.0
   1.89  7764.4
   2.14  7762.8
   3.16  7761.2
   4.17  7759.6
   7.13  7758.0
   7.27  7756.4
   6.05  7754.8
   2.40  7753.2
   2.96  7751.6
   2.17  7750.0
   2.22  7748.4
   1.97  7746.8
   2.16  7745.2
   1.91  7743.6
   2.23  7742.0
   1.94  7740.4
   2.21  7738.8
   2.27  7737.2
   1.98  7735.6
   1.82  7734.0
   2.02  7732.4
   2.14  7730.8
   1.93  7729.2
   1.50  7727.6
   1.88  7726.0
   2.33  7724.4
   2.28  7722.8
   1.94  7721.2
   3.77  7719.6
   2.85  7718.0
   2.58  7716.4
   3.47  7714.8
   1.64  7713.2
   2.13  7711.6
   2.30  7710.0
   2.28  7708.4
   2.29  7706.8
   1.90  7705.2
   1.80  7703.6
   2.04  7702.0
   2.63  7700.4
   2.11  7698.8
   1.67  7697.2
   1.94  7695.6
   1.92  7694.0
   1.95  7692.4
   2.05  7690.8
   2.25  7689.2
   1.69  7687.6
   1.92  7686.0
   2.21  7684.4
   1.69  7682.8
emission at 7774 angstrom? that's H-alpha 6563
